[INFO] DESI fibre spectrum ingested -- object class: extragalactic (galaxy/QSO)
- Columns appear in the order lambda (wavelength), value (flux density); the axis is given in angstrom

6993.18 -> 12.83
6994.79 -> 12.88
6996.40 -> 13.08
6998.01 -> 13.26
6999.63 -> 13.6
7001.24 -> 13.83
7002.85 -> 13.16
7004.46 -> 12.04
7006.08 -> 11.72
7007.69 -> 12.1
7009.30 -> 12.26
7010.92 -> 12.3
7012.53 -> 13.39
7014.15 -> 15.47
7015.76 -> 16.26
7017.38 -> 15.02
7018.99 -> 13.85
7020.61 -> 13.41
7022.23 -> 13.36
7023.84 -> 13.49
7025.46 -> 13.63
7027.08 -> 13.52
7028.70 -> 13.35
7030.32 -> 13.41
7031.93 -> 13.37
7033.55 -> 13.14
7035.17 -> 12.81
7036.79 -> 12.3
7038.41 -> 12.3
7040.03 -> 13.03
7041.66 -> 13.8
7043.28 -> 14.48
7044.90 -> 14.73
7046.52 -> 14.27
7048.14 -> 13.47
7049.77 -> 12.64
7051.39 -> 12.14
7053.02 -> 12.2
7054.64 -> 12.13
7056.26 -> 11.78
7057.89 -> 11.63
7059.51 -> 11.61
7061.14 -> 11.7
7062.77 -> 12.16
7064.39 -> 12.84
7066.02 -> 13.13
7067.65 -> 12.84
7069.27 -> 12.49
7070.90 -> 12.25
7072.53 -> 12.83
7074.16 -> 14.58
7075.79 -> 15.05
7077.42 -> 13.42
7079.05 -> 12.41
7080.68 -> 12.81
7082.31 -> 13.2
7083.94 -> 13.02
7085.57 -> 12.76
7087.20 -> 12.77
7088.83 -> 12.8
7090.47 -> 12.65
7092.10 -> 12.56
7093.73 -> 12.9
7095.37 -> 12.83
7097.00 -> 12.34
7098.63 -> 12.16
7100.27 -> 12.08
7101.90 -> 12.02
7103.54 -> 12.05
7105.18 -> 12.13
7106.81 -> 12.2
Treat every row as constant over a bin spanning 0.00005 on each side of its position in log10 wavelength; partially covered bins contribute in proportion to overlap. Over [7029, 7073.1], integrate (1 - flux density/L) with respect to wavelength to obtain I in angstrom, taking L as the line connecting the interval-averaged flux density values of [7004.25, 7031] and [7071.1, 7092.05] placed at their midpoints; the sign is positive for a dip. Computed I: 1.7 angstrom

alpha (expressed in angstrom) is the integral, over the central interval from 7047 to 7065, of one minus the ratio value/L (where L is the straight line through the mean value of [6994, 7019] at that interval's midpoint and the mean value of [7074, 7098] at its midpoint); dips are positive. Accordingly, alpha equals 1.3 angstrom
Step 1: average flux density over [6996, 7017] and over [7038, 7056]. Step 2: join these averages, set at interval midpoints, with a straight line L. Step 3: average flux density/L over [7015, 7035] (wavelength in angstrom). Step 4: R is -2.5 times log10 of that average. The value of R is -0.04 mag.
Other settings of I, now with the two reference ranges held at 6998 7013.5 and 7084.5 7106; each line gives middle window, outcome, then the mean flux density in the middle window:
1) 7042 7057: -0.59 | 13.1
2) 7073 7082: -0.77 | 13.6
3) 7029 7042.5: -0.40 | 13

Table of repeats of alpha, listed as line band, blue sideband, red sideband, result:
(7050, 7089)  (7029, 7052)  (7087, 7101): 0.6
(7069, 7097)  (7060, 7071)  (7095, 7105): -1.5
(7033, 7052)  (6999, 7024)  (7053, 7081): -0.4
